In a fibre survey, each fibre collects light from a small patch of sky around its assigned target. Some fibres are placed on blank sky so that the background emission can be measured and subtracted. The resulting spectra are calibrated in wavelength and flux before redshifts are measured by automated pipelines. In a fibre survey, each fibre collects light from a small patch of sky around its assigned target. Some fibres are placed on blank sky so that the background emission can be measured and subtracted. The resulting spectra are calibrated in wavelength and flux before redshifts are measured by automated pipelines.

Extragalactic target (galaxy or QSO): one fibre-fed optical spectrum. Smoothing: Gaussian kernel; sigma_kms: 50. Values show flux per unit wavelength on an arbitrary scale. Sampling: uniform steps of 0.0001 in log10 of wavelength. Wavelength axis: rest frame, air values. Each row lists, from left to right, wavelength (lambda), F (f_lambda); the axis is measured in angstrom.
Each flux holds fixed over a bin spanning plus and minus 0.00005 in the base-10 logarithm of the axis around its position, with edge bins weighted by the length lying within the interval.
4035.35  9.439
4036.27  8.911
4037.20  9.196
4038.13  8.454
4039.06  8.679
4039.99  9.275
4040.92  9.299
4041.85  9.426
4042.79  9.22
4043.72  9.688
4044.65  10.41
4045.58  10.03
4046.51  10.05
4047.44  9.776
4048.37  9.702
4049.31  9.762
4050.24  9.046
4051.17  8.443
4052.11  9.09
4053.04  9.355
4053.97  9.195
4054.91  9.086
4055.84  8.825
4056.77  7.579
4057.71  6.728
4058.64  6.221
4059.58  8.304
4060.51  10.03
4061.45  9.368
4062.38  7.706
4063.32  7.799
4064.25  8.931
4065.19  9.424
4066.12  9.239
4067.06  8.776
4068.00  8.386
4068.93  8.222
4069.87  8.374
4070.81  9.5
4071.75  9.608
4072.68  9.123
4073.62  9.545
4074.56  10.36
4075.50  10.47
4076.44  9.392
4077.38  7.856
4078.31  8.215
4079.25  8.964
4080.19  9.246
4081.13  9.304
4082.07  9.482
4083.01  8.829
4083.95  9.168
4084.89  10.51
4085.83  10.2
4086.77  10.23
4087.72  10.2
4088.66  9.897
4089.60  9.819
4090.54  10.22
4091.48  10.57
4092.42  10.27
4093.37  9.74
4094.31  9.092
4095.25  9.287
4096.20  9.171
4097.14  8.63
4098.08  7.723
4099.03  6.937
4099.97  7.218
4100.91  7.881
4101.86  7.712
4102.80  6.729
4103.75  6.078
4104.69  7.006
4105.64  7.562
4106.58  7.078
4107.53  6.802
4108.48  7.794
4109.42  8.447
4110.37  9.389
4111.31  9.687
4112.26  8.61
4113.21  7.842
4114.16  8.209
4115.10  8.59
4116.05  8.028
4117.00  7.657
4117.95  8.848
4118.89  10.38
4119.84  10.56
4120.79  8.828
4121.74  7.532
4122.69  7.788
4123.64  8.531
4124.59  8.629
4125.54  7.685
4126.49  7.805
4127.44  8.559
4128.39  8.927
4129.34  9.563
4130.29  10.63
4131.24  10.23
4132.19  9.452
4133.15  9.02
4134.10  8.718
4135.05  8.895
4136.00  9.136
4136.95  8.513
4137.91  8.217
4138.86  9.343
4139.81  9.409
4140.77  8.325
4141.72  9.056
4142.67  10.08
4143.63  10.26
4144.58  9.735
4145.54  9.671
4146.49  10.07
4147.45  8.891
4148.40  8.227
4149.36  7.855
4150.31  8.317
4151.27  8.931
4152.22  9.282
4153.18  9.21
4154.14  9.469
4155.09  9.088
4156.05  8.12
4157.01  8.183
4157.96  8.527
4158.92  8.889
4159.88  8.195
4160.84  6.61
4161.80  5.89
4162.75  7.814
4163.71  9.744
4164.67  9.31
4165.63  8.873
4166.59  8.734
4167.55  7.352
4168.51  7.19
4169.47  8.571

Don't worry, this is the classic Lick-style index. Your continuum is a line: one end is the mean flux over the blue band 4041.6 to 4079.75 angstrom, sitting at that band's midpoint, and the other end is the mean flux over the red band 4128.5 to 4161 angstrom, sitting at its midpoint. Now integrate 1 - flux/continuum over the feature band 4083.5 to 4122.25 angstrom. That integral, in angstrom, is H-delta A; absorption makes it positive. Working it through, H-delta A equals 1.4 angstrom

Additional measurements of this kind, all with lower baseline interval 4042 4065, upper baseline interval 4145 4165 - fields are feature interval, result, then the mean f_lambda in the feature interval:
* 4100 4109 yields 1.61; 7.19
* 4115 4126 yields 0.15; 8.59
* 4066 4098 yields -2.00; 9.39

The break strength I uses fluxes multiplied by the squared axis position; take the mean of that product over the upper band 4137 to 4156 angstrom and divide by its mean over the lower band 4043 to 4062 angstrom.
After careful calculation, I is 1.1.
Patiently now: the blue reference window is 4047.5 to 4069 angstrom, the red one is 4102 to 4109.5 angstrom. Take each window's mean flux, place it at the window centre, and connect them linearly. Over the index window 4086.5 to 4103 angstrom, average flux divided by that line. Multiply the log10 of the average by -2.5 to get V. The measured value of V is -0.19 mag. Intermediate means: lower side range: 8.69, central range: 8.98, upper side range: 7.15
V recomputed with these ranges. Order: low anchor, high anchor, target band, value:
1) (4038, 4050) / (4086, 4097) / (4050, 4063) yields 0.136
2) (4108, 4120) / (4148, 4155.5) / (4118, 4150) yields -0.033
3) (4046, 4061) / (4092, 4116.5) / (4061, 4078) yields -0.049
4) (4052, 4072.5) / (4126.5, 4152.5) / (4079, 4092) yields -0.117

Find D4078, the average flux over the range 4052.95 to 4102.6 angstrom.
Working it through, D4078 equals 8.97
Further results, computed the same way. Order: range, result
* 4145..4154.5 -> 8.99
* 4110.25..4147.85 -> 8.98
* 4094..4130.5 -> 8.27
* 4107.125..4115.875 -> 8.38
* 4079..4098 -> 9.61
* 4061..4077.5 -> 9.03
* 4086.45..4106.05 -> 8.65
